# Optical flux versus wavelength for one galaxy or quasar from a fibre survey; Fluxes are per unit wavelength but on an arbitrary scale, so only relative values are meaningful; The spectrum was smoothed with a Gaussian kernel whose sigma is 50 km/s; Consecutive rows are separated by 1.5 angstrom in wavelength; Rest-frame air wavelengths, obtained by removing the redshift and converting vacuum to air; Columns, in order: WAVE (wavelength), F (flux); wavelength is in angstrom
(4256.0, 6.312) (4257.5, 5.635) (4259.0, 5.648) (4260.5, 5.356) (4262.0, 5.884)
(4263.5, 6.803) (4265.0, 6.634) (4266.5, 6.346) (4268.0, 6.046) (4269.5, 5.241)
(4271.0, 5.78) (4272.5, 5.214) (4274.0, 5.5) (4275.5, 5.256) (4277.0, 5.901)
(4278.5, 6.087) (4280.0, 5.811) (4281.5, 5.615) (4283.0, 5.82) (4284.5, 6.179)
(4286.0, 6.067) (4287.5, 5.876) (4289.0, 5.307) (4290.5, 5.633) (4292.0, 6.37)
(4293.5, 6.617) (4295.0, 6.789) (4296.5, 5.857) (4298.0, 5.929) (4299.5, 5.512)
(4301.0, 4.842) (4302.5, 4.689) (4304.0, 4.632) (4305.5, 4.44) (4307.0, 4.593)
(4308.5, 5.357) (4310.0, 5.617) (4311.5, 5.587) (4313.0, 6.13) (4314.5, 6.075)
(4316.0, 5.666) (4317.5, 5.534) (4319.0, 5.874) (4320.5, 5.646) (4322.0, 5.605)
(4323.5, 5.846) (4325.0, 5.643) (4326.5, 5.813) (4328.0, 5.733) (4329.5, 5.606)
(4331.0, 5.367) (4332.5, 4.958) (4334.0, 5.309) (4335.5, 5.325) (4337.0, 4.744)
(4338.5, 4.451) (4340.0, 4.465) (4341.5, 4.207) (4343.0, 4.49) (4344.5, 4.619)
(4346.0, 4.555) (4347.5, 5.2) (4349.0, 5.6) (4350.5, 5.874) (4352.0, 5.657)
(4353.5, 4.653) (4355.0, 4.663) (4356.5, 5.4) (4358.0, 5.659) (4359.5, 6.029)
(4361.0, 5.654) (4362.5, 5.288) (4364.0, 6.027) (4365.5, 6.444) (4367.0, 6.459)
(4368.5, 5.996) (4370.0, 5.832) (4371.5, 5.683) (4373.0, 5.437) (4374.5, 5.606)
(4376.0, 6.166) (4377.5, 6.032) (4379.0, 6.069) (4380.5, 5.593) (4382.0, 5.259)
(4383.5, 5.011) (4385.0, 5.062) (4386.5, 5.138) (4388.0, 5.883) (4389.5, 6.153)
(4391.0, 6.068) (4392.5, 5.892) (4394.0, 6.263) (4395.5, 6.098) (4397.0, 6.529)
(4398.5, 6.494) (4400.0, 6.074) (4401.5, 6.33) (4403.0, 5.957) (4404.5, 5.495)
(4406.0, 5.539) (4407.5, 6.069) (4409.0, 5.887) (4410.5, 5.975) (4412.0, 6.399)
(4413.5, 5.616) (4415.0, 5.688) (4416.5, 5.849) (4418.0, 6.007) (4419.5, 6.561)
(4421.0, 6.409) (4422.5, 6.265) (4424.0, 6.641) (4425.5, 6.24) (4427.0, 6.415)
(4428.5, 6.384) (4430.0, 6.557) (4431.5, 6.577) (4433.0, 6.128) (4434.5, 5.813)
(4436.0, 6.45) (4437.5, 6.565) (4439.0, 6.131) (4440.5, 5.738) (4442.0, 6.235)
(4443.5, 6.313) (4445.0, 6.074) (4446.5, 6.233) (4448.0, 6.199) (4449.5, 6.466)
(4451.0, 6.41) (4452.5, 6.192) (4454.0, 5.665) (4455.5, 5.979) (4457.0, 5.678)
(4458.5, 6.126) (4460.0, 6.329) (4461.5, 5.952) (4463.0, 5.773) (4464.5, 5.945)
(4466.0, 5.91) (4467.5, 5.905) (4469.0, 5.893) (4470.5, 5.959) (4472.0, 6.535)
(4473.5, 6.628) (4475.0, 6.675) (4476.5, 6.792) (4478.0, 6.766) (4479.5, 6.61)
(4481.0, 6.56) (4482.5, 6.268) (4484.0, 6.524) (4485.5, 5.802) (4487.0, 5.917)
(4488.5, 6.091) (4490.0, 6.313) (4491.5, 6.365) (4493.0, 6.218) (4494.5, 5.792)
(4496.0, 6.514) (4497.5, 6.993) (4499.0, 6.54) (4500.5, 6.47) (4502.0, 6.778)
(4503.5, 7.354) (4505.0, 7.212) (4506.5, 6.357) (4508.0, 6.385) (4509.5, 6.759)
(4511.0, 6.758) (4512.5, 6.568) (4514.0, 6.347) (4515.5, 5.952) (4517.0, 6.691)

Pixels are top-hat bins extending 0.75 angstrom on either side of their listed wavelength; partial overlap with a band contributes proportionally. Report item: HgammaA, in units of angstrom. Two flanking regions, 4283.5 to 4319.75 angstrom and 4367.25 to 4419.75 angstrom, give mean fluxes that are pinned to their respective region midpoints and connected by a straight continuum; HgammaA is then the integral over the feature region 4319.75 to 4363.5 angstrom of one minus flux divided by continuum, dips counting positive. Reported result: 3.7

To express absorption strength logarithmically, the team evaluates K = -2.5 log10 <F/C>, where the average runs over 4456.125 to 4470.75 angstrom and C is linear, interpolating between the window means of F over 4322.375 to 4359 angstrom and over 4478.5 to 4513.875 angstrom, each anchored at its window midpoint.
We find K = 0.05 mag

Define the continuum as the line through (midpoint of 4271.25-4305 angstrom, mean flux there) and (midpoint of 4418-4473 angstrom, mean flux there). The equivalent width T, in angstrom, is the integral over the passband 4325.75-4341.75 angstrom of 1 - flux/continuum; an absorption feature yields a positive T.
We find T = 2.0 angstrom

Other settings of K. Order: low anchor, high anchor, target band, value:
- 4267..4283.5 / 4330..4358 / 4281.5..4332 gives -0.06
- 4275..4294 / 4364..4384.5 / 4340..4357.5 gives 0.17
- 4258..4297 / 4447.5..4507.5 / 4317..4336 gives 0.08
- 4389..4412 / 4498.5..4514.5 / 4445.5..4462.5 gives 0.05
